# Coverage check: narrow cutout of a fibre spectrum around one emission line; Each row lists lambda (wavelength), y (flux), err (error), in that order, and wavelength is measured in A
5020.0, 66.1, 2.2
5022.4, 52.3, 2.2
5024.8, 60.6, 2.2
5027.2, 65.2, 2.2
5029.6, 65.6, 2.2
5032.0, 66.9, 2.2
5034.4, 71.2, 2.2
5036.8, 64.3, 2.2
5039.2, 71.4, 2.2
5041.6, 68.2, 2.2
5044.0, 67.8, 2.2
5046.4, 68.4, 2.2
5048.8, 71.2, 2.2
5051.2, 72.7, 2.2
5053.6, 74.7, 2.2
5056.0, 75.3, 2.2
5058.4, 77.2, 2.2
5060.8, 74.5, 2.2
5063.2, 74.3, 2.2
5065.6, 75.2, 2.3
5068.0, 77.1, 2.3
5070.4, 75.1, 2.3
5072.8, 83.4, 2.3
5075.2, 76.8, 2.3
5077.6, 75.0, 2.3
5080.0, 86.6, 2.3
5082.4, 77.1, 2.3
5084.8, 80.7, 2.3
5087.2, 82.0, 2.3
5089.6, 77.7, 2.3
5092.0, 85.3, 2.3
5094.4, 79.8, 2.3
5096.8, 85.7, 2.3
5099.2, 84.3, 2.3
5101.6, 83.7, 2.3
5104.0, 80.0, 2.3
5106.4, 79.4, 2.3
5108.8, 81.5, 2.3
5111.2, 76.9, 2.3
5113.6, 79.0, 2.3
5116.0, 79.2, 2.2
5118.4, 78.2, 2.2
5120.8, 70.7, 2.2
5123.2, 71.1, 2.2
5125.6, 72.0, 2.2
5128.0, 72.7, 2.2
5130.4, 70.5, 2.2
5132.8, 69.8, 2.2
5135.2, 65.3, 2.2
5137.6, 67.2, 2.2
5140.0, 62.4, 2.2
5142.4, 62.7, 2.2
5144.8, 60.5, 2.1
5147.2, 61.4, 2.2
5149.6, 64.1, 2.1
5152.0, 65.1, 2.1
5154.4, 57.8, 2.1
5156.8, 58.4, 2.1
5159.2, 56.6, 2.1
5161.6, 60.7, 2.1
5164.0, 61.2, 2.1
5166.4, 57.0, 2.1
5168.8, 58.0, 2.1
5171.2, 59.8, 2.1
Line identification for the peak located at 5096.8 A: C III] 1909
